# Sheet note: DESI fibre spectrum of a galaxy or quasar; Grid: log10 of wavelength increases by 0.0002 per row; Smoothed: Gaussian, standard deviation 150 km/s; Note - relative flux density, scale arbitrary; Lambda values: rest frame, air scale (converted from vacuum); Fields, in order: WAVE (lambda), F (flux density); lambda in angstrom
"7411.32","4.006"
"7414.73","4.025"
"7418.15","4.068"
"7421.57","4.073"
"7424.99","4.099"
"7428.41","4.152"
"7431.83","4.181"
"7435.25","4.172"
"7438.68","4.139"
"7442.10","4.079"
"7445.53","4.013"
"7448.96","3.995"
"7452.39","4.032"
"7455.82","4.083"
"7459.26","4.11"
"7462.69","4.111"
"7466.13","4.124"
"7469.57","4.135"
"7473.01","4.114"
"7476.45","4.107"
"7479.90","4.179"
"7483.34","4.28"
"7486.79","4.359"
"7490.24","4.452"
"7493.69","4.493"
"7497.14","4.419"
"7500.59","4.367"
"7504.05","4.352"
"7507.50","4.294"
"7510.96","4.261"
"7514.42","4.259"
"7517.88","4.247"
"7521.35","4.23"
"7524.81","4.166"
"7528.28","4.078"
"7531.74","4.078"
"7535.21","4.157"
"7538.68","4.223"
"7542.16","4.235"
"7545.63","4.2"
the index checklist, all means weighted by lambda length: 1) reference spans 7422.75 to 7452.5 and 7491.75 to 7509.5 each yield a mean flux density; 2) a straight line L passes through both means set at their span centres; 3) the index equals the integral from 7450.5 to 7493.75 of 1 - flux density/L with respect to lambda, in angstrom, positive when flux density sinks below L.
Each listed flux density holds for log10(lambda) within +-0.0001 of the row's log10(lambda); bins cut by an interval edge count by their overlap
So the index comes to 0.7 angstrom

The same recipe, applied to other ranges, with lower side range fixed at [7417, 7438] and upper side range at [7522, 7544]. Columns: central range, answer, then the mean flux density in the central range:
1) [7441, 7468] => 0.4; 4.07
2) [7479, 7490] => -0.4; 4.3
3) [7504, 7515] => -0.4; 4.29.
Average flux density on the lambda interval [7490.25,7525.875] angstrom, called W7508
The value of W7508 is 4.32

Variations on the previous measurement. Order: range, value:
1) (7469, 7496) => 4.27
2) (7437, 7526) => 4.21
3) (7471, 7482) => 4.14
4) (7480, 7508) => 4.37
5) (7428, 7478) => 4.1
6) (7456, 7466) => 4.11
